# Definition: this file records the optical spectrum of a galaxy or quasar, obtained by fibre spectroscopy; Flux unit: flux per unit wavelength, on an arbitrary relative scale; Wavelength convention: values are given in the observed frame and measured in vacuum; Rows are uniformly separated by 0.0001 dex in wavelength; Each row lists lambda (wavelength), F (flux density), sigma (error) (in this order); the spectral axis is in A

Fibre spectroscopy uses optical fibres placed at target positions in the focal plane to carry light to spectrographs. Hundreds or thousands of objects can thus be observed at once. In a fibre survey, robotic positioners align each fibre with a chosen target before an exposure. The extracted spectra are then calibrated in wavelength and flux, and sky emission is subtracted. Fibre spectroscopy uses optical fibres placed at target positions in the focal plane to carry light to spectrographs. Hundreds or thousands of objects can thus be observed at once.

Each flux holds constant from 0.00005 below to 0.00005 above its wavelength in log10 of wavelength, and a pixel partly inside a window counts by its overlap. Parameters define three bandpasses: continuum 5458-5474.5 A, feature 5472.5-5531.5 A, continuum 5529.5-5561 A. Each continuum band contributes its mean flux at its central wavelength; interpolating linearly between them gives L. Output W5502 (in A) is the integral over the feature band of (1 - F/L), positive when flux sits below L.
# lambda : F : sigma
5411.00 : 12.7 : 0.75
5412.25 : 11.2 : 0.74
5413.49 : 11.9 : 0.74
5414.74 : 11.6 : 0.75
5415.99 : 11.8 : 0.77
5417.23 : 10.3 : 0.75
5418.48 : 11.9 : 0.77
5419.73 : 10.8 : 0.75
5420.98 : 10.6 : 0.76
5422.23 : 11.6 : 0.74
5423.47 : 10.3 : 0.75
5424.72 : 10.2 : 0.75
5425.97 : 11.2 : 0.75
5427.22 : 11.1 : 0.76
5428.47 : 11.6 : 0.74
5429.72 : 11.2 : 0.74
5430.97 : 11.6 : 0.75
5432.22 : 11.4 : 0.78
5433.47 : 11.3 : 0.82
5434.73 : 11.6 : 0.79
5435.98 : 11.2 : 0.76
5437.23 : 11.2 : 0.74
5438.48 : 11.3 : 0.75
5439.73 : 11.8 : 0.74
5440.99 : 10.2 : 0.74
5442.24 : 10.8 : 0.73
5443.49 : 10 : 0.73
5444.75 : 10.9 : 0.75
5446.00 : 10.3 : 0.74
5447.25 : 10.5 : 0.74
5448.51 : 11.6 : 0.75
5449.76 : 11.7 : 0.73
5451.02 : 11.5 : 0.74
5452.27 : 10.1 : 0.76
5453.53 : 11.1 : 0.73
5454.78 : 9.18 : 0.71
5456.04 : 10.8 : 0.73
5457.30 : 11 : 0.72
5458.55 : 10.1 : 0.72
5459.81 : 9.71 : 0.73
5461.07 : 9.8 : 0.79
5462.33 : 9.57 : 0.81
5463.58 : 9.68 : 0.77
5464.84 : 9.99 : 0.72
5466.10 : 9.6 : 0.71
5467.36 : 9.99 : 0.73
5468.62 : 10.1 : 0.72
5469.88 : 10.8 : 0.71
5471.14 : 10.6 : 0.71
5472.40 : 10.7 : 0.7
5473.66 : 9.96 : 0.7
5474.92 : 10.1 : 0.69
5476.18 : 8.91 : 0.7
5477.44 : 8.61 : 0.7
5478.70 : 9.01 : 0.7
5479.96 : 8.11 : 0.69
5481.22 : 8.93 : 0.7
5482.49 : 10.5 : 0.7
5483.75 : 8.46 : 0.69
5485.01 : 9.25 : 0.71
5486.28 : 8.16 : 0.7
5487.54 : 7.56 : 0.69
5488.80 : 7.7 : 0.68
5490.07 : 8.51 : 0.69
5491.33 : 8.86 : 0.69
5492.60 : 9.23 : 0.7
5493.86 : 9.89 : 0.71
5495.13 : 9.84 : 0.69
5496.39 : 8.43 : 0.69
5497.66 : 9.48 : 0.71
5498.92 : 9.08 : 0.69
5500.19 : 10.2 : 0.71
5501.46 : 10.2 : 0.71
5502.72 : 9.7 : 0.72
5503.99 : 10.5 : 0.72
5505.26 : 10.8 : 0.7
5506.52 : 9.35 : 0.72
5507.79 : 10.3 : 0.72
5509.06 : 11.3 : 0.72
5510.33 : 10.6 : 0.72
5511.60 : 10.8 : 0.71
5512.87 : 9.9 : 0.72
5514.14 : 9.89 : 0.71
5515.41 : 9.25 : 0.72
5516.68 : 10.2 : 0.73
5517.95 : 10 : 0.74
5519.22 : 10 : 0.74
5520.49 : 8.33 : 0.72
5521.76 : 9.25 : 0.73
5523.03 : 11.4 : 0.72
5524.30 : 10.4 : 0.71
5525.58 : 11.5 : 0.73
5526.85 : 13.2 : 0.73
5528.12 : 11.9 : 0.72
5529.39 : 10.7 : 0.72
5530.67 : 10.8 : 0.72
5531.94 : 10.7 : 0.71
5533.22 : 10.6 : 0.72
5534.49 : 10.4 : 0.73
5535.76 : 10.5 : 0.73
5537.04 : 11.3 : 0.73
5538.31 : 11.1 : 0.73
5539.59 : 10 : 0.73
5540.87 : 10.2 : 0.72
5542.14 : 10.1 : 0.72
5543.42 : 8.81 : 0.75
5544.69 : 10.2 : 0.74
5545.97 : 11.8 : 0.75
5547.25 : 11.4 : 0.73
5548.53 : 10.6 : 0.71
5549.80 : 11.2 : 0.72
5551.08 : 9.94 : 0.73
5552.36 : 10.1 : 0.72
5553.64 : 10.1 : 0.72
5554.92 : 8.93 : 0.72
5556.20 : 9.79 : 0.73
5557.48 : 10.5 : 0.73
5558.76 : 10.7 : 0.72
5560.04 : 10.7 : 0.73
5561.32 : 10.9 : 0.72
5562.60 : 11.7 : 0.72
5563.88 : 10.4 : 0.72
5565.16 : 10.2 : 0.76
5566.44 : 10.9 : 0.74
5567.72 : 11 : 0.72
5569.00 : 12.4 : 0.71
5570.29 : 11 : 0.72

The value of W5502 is 2.6 A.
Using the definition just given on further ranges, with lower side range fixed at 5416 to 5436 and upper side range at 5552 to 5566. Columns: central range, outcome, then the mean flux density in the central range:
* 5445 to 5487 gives 3.7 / 9.95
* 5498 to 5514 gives 0.7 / 10.2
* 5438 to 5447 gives 0.2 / 10.7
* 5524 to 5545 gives -0.4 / 10.7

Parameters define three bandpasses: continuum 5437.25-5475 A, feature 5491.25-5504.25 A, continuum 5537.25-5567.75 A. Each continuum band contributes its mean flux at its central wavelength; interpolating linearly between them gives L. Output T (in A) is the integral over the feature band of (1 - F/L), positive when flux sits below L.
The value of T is 1.1 A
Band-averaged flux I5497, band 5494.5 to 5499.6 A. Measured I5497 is 9.22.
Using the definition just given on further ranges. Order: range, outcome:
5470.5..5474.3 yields 10.4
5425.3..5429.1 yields 11.3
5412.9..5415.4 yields 11.7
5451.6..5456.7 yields 10.3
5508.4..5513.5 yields 10.6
